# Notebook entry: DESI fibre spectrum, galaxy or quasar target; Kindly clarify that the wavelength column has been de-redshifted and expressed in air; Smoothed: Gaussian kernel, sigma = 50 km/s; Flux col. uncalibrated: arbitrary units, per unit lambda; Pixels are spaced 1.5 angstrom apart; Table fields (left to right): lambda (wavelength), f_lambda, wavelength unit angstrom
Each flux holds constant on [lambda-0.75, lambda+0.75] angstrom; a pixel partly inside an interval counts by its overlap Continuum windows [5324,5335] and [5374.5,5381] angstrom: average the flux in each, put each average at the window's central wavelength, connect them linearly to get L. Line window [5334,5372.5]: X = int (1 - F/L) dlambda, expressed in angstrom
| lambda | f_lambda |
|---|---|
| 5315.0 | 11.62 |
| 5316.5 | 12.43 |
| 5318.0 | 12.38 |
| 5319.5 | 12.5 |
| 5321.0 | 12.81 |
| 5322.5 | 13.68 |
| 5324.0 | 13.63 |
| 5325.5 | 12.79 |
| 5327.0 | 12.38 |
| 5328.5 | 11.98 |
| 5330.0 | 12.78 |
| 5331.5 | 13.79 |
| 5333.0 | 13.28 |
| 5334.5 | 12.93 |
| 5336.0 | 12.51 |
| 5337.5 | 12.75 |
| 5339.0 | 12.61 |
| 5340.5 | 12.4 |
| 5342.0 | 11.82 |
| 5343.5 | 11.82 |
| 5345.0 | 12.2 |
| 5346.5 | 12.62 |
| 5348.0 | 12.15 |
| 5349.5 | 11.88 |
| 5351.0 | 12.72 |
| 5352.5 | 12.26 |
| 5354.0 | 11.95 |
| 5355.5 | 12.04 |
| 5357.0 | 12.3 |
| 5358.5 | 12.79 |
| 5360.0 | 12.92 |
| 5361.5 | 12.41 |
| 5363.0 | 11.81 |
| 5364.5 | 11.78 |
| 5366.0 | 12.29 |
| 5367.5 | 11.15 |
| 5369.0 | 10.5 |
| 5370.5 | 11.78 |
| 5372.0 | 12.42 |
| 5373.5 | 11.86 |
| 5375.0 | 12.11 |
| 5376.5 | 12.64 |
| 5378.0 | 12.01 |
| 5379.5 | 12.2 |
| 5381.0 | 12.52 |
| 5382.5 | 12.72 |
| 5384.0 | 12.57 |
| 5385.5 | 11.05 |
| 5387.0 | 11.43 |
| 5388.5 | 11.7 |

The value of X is 1.27 angstrom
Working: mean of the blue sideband 12.9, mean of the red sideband 12.3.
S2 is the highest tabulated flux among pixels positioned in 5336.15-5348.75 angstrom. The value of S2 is 12.75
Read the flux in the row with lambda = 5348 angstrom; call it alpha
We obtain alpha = 12.15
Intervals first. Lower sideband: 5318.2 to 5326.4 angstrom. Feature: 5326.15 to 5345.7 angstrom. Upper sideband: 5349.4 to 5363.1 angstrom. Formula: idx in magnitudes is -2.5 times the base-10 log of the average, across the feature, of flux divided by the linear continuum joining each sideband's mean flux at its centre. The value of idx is 0.02 mag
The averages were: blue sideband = 13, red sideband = 12.4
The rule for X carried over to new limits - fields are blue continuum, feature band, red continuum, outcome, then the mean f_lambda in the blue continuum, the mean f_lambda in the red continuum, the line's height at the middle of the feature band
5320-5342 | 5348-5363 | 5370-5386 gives 0.2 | 12.8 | 12.2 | 12.5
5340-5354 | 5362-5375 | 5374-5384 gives 0.6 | 12.2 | 12.4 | 12.3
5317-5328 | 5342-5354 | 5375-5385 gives 0.4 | 12.9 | 12.4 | 12.6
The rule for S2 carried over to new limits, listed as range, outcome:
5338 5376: 12.92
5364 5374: 12.42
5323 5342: 13.79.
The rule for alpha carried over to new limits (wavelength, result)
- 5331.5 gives 13.79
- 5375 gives 12.11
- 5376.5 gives 12.64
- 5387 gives 11.43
